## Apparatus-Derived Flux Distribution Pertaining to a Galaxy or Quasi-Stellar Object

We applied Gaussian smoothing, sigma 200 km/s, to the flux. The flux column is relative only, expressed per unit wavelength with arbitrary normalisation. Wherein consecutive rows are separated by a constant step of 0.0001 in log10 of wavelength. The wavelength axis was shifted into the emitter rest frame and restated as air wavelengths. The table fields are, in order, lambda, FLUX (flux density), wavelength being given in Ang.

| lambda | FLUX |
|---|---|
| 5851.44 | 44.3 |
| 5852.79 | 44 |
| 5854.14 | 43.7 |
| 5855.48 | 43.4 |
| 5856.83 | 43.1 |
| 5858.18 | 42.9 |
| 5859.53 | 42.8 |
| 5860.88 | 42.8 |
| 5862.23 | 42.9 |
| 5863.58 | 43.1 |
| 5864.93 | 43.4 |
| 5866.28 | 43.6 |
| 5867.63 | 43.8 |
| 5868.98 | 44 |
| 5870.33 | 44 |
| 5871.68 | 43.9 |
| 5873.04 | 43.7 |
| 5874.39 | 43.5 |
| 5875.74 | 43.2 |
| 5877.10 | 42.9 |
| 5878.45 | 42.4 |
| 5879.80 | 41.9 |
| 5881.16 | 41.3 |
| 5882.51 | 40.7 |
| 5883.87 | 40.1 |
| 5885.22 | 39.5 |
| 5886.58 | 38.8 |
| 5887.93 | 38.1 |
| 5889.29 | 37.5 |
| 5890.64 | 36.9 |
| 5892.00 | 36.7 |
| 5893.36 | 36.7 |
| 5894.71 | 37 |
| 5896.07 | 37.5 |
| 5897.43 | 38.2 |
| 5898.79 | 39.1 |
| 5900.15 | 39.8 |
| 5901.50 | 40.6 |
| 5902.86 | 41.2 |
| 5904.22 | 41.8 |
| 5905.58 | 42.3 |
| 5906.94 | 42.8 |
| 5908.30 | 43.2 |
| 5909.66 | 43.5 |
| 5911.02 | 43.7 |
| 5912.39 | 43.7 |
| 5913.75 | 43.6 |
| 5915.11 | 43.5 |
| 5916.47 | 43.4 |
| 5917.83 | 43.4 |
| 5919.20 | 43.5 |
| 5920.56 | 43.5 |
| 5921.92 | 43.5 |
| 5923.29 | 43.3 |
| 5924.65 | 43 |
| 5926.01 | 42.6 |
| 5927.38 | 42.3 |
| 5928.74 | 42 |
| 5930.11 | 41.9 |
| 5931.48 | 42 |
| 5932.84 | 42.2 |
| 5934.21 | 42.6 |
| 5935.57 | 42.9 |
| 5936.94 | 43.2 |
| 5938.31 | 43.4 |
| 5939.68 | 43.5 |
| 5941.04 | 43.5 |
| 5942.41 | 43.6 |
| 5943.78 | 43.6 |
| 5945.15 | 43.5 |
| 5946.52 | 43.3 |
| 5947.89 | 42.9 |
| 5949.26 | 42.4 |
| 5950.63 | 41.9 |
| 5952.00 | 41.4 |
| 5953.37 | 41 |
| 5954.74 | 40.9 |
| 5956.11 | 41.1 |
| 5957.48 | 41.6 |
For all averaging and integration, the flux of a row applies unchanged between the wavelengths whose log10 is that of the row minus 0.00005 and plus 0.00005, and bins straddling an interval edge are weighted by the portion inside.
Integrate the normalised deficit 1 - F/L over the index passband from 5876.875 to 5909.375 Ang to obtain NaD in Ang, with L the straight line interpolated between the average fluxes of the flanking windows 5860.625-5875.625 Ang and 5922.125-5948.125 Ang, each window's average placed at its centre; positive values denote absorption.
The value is 2.6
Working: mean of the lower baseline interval 43.5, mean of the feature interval 39.9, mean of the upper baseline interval 42.9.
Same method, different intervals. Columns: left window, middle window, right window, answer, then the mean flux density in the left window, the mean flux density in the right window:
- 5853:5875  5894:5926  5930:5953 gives 0.8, 43.4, 42.8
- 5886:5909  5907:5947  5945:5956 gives -2.3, 39.3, 42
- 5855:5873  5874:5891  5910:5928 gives 1.1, 43.4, 43.3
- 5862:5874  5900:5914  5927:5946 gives 0.2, 43.6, 42.9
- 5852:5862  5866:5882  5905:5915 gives 0.0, 43.2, 43.3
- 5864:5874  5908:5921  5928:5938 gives -0.2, 43.8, 42.4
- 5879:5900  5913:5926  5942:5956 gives -0.9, 38.7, 42.4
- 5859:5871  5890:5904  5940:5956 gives 1.5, 43.4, 42.5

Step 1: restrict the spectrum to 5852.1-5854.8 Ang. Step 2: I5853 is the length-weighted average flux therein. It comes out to 43.8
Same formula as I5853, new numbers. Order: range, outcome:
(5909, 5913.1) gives 43.6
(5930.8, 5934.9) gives 42.4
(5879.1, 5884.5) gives 41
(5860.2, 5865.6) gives 43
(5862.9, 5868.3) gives 43.5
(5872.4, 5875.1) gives 43.7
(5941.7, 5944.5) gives 43.5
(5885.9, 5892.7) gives 37.6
